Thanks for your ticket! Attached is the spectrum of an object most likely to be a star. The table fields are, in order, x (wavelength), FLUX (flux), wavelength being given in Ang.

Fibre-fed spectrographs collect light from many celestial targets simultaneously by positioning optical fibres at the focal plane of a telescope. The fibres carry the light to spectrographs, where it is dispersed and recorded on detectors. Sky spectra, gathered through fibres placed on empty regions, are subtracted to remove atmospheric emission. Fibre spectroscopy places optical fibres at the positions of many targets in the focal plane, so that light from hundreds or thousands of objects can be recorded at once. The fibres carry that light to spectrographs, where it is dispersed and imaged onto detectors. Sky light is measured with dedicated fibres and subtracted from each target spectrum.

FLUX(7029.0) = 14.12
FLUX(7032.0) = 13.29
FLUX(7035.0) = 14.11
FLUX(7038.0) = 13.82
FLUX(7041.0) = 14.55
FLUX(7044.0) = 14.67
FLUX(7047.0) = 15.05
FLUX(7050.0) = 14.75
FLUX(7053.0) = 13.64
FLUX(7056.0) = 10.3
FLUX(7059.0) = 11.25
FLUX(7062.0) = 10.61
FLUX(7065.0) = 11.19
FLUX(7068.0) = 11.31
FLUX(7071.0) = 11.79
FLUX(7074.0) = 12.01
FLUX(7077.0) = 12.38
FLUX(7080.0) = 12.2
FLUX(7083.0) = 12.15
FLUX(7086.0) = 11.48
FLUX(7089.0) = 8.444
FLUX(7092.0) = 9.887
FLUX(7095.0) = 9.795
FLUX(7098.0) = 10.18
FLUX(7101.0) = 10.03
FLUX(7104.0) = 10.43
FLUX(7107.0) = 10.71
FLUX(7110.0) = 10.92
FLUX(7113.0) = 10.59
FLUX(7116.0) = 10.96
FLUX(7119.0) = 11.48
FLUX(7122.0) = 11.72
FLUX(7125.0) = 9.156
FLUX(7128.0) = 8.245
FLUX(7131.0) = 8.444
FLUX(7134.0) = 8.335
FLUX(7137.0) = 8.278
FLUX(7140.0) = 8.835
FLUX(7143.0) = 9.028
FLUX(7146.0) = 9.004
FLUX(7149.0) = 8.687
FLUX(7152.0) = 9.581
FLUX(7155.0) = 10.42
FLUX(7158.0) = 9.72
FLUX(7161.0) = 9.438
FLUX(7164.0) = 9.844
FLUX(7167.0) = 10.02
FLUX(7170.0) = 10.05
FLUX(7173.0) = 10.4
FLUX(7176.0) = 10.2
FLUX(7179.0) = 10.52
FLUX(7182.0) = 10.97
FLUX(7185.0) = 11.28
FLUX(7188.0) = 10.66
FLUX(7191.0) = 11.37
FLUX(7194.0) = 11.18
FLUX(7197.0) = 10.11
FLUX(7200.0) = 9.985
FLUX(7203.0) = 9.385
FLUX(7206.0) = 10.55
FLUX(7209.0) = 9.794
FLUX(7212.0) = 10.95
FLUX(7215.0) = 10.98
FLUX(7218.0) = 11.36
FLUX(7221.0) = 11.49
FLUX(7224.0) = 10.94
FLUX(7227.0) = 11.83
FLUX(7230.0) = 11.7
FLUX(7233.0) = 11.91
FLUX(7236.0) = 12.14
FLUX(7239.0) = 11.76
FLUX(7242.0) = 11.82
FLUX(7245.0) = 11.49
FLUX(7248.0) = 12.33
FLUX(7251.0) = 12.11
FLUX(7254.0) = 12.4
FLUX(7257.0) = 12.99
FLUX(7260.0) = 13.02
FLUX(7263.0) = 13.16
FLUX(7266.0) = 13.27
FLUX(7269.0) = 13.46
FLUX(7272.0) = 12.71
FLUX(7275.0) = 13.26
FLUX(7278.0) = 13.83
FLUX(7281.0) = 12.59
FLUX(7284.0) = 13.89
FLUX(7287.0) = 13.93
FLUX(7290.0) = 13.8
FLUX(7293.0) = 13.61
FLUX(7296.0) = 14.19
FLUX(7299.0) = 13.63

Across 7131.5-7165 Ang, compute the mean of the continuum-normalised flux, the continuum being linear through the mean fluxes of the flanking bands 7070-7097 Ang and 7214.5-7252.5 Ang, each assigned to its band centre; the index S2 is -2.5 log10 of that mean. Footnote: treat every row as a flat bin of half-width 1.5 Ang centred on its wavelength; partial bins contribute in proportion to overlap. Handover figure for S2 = 0.23 mag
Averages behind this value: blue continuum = 11.1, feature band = 9.17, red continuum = 11.7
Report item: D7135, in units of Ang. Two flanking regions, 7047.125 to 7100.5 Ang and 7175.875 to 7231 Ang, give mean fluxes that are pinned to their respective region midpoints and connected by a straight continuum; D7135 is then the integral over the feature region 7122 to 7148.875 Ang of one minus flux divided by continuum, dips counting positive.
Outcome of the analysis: 5.6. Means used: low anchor 11.4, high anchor 10.8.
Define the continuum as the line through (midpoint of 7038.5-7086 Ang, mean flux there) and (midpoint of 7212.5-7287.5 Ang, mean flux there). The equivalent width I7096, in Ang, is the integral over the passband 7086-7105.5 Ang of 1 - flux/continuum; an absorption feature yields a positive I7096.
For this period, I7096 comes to 4.0 Ang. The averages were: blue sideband 12.5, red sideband 12.4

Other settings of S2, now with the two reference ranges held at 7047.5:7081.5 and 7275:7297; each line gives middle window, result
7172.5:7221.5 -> 0.22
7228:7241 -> 0.12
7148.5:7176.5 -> 0.28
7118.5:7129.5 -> 0.24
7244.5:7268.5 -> 0.06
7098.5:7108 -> 0.19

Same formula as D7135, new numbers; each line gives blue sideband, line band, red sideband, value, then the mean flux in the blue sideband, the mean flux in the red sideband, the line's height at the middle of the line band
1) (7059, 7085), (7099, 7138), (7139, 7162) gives 1.3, 11.7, 9.35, 10.3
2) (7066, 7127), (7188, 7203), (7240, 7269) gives 1.7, 10.9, 12.5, 11.9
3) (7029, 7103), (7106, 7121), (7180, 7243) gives 1.0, 12.1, 11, 11.7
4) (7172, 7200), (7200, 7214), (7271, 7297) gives 1.4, 10.7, 13.5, 11.3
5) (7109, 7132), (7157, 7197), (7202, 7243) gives 1.2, 10.2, 11.2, 10.8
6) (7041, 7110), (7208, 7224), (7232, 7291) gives 2.0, 11.6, 12.8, 12.5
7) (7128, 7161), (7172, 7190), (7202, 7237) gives -1.2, 9.02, 11.1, 10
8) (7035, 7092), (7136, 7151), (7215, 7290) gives 4.3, 12.3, 12.5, 12.4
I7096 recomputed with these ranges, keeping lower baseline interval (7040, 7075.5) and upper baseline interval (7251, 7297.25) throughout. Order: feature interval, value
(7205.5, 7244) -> 5.2 Ang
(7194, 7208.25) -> 3.2 Ang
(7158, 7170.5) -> 3.0 Ang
